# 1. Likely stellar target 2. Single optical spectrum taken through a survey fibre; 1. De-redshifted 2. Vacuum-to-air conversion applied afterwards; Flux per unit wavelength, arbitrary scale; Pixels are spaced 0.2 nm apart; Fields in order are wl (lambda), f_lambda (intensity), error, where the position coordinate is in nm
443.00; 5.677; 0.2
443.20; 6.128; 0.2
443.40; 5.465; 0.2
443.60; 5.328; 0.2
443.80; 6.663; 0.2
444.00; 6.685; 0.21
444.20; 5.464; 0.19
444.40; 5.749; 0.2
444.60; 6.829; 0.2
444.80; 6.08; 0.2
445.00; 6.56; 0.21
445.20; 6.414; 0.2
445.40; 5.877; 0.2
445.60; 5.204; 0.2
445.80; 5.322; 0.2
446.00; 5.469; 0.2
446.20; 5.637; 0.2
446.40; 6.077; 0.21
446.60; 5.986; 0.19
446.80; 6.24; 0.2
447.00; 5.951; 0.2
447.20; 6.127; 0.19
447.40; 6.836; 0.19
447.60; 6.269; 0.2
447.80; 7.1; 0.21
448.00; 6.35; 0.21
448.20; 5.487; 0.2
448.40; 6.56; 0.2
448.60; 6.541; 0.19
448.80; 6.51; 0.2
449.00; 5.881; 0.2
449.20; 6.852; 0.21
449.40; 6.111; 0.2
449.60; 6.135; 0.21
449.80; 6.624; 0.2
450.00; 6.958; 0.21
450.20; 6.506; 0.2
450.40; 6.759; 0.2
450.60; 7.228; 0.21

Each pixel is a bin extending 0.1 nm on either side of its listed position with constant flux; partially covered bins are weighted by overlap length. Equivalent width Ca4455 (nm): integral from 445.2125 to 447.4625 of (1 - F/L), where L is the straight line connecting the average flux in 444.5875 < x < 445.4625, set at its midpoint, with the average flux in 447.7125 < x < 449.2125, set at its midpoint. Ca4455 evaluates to 0.16 nm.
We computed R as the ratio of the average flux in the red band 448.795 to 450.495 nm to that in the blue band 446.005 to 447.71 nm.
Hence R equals 1.06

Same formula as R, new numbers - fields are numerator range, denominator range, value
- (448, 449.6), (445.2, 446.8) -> 1.09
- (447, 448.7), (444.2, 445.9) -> 1.07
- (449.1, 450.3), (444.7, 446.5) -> 1.12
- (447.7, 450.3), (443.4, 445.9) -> 1.07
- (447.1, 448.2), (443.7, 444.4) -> 1.04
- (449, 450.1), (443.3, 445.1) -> 1.06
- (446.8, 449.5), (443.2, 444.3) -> 1.07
